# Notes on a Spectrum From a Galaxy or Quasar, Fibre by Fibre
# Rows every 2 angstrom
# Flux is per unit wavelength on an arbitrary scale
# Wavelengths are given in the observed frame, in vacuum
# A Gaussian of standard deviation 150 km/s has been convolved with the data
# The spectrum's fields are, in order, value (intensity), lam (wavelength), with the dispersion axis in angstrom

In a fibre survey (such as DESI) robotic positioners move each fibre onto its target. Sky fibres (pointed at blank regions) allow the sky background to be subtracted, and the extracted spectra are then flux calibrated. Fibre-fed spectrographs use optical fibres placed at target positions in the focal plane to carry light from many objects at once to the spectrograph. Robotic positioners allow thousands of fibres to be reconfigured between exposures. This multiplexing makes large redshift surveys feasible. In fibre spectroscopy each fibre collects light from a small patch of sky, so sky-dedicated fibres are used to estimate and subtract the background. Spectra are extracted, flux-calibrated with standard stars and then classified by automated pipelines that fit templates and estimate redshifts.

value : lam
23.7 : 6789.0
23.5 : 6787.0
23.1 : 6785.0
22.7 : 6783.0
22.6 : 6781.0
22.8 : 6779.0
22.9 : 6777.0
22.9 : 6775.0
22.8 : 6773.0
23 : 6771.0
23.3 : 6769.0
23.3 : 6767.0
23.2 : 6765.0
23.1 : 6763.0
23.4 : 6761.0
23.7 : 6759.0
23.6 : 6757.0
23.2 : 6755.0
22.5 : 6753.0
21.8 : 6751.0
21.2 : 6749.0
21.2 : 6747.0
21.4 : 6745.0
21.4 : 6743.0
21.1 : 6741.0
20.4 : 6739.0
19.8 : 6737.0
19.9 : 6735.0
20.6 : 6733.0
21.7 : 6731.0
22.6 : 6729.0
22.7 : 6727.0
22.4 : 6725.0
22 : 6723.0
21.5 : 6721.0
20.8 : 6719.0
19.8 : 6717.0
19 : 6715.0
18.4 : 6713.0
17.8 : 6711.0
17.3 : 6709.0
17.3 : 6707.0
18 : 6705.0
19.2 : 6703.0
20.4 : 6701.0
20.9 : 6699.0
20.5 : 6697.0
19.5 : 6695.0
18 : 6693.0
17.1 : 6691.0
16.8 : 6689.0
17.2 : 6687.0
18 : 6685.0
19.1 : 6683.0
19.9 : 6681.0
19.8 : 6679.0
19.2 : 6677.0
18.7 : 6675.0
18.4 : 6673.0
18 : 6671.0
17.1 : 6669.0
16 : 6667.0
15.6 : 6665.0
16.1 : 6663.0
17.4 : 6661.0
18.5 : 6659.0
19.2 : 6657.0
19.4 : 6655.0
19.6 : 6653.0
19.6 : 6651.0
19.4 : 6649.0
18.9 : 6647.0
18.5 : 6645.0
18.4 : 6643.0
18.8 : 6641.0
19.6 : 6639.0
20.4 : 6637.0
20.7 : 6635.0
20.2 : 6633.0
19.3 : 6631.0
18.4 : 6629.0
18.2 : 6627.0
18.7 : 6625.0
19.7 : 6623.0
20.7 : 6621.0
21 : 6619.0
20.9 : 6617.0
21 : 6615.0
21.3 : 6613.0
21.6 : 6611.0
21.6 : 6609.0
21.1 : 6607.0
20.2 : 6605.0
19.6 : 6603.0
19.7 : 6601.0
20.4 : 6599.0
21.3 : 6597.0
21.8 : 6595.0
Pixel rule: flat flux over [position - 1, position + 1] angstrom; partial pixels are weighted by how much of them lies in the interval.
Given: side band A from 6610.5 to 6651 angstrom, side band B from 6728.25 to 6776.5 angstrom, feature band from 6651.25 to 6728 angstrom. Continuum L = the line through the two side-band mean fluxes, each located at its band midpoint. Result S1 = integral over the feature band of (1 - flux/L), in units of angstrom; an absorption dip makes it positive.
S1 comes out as 7.5 angstrom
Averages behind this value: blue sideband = 19.8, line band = 18.9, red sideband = 22.1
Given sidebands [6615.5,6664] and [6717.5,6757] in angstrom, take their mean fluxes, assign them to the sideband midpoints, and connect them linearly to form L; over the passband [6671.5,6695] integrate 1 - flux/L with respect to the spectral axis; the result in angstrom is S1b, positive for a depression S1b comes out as 2.1 angstrom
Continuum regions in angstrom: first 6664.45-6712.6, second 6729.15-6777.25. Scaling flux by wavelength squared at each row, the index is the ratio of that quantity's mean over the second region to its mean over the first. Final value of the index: 1.2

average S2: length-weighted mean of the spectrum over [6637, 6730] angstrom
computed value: 19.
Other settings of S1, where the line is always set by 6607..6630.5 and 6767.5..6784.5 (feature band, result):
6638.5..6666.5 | 3.2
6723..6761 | 0.9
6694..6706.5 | 1.1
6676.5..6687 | 1.1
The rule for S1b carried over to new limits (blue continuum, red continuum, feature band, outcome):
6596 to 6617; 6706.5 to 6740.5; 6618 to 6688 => 6.1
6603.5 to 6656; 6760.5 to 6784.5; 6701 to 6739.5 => 3.2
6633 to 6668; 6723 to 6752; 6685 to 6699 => 1.1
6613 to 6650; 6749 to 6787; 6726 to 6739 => 0.6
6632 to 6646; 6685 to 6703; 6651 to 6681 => 1.5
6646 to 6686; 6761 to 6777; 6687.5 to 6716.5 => 2.1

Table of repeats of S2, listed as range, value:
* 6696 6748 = 20.3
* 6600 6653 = 19.9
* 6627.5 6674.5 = 18.6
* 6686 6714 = 18.5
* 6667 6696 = 18.3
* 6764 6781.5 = 23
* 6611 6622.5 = 21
